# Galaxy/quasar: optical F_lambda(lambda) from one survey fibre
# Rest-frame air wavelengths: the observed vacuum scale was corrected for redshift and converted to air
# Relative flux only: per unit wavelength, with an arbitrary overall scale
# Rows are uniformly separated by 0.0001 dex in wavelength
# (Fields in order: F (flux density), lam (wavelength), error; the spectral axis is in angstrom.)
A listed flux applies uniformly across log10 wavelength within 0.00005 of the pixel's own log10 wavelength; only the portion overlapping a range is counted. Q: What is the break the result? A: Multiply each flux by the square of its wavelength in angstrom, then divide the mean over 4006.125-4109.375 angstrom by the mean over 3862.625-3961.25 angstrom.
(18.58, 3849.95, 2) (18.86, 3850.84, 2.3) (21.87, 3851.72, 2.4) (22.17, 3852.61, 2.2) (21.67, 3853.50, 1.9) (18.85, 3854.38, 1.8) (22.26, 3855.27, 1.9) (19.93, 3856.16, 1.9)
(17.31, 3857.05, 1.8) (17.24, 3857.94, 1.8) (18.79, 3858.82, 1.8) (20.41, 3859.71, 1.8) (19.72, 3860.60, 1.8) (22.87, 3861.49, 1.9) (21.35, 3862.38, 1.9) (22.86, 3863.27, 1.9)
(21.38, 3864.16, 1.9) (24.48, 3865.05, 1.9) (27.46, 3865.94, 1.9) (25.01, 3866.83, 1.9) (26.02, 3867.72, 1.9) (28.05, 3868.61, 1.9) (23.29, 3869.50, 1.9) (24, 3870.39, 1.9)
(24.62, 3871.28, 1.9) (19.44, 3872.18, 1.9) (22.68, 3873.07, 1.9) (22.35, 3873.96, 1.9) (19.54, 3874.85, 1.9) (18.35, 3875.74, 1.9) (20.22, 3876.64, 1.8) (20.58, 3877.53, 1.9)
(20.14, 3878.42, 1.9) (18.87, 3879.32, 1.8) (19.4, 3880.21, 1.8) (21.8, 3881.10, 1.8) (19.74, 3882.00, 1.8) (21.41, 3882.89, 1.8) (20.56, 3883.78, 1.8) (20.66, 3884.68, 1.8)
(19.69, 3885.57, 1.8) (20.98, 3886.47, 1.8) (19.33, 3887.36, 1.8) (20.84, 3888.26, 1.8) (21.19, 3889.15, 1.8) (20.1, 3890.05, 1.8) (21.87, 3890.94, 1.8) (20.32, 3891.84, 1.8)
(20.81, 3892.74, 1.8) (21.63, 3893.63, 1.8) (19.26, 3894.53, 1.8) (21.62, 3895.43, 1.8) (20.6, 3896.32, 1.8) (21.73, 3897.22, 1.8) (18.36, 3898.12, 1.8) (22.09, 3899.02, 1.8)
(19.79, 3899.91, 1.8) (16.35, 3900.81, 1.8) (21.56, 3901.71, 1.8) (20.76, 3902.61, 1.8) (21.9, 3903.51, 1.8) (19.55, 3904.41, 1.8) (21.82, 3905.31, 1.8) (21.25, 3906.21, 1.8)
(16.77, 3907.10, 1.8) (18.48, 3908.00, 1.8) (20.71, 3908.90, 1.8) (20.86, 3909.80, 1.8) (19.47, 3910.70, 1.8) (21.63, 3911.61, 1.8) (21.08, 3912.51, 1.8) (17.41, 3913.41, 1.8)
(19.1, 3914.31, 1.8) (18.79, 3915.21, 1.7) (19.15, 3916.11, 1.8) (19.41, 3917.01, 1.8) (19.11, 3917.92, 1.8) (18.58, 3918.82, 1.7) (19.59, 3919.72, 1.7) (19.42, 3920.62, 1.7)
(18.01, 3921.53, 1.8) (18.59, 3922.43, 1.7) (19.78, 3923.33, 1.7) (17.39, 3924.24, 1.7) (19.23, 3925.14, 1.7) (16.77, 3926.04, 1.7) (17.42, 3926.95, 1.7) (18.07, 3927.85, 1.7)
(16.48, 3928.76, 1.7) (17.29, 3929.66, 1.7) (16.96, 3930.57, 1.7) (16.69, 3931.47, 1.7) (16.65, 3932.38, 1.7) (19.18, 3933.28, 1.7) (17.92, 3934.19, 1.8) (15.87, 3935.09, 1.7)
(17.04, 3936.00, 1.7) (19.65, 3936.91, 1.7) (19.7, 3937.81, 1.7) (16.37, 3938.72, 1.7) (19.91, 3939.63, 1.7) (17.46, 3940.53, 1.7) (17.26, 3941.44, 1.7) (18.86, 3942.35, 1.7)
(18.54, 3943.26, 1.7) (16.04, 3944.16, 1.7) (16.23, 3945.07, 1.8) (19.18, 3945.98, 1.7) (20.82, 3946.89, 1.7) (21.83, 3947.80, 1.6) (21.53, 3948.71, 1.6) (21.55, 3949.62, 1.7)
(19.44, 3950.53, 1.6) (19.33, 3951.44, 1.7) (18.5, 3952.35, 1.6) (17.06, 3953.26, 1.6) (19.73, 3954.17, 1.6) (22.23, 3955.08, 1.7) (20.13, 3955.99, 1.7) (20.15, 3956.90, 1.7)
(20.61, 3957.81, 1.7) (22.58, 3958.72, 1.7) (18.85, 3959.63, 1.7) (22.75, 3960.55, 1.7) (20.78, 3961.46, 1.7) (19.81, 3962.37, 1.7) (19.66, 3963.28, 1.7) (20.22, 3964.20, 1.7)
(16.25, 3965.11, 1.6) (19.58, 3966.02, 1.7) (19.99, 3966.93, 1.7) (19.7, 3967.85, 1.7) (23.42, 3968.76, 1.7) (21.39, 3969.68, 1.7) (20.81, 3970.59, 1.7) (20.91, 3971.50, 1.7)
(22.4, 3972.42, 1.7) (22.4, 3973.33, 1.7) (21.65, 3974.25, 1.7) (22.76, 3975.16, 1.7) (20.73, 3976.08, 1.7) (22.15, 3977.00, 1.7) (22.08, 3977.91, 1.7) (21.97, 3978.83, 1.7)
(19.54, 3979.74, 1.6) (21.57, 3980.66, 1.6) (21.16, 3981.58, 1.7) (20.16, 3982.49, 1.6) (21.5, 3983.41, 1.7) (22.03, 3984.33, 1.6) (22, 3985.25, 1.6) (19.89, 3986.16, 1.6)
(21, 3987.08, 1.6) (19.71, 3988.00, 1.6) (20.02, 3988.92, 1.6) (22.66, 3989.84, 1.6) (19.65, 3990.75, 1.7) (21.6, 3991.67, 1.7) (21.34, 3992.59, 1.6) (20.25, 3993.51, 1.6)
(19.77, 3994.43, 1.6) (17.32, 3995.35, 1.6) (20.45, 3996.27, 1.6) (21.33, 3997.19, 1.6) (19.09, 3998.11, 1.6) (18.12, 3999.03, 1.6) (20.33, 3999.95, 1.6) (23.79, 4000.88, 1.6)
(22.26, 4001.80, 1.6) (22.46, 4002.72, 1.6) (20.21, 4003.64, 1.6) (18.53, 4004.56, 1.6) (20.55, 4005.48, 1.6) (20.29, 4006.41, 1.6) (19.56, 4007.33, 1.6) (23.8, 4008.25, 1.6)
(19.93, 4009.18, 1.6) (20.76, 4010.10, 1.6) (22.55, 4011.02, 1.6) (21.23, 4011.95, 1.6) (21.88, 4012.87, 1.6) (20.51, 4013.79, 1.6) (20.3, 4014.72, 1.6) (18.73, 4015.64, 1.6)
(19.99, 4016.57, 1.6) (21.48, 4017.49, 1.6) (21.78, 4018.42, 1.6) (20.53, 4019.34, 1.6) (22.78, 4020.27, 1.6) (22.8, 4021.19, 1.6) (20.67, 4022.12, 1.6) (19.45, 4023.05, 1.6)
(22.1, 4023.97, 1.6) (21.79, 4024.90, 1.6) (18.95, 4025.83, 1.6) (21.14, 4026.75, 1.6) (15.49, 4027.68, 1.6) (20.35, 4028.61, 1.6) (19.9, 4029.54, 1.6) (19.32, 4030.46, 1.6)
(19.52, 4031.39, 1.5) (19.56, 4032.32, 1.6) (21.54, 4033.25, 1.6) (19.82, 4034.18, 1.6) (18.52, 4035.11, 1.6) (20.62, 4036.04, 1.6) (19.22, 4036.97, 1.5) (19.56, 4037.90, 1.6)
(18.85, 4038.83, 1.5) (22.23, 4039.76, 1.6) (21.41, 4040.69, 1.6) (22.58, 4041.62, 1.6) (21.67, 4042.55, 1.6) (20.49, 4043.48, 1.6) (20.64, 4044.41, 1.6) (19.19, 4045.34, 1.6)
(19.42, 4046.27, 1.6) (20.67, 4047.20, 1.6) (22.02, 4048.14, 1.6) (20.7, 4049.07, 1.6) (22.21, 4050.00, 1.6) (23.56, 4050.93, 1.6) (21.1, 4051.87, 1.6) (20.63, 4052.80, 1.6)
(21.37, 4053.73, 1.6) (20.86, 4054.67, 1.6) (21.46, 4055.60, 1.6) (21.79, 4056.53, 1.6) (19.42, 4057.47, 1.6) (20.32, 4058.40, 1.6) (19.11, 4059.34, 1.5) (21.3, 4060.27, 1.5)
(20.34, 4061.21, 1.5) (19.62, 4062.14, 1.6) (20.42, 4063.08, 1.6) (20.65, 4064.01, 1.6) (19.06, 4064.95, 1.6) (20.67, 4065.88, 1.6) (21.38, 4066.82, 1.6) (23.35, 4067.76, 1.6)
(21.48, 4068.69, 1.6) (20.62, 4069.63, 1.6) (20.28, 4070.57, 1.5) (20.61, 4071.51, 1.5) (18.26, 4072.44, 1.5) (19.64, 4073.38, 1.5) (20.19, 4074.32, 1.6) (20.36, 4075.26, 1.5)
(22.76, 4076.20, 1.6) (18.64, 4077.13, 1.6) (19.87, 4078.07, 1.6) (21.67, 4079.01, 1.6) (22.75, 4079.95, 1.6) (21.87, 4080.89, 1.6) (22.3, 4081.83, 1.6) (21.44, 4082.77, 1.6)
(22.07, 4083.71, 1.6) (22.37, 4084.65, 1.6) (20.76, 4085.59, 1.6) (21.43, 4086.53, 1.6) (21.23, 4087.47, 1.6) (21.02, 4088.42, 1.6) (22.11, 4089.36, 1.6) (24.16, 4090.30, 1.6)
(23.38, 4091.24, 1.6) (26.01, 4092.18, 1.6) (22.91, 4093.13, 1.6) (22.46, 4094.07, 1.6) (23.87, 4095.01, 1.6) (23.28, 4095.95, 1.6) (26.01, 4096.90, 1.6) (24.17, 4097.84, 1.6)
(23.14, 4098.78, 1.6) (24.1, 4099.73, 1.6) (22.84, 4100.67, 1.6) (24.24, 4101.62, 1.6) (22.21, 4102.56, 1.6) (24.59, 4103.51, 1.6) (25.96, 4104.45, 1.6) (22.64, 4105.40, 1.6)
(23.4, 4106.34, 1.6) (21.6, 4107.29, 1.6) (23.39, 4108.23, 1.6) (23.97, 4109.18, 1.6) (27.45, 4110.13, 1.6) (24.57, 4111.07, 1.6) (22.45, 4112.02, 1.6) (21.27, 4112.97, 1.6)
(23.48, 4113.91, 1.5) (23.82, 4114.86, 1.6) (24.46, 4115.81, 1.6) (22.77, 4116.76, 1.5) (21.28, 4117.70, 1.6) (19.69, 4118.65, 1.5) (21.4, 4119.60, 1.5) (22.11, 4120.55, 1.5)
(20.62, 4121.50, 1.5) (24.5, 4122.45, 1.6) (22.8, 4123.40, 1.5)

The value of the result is 1.1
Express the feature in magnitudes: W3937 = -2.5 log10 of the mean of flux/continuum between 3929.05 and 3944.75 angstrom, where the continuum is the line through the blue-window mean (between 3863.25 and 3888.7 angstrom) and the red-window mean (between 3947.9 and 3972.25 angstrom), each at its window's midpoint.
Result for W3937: 0.17 mag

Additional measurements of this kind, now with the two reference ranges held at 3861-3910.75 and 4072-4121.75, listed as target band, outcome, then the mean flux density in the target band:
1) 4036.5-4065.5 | 0.08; 20.7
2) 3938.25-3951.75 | 0.14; 18.9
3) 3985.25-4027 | 0.06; 20.8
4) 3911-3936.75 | 0.17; 18.3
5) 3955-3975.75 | 0.05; 20.8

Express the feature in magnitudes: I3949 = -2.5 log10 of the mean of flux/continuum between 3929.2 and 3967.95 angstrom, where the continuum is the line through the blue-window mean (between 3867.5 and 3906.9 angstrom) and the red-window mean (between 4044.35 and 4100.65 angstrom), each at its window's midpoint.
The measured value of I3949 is 0.11 mag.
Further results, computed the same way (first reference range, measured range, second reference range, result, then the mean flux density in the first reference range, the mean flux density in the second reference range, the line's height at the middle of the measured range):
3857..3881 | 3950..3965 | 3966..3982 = 0.07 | 21.8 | 21.4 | 21.5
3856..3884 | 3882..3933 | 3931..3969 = 0.05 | 21.6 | 19.2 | 20.5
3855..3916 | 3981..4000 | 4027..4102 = 0.03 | 20.9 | 21.2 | 21.1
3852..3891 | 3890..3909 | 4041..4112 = 0.06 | 21.3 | 21.9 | 21.4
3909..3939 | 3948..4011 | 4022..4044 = -0.07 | 18.5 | 20.2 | 19.4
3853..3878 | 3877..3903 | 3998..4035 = 0.06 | 21.8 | 20.6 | 21.6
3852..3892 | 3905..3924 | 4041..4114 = 0.11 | 21.3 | 21.9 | 21.5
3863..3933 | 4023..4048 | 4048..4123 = 0.07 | 20.3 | 22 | 21.6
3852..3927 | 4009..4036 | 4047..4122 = 0.06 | 20.6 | 22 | 21.5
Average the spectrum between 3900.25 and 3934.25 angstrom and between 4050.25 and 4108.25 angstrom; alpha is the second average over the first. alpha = 1.2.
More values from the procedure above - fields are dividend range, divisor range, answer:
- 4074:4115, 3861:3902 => 1.07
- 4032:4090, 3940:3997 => 1.02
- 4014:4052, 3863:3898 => 0.95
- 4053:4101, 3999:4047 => 1.05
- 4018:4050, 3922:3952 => 1.12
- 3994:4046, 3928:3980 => 1.04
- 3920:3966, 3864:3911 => 0.89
